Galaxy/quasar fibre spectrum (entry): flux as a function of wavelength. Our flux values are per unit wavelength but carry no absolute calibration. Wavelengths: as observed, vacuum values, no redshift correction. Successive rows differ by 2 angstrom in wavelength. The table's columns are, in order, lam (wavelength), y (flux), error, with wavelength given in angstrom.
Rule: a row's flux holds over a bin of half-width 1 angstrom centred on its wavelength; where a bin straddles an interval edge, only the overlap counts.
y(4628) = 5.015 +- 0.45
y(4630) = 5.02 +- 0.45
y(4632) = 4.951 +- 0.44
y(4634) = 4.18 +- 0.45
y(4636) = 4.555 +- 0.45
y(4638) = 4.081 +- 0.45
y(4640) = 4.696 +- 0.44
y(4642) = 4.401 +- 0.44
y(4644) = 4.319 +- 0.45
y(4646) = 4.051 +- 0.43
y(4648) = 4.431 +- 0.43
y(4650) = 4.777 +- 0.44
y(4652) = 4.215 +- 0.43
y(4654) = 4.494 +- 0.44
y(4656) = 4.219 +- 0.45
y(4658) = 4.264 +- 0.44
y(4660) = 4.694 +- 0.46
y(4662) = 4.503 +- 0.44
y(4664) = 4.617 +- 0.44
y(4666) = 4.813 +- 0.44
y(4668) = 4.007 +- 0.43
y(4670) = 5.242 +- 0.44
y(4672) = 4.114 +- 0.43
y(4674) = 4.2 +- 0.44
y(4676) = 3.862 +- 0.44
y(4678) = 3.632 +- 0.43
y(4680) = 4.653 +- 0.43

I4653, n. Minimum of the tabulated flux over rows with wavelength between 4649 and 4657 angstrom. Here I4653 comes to 4.215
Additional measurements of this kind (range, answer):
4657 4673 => 4.007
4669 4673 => 4.114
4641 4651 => 4.051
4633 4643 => 4.081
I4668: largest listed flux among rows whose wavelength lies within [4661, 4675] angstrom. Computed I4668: 5.242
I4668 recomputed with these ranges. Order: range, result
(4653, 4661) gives 4.694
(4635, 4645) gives 4.696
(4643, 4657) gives 4.777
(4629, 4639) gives 5.02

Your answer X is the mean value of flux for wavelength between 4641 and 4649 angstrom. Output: 4.3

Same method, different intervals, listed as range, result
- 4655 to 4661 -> 4.39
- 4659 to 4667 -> 4.66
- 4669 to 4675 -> 4.52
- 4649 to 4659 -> 4.39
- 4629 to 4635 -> 4.72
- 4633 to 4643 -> 4.38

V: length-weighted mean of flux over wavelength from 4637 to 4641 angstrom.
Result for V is 4.39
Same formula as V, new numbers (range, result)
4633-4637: 4.37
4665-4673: 4.54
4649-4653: 4.5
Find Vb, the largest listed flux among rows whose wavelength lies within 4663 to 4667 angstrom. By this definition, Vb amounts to 4.813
